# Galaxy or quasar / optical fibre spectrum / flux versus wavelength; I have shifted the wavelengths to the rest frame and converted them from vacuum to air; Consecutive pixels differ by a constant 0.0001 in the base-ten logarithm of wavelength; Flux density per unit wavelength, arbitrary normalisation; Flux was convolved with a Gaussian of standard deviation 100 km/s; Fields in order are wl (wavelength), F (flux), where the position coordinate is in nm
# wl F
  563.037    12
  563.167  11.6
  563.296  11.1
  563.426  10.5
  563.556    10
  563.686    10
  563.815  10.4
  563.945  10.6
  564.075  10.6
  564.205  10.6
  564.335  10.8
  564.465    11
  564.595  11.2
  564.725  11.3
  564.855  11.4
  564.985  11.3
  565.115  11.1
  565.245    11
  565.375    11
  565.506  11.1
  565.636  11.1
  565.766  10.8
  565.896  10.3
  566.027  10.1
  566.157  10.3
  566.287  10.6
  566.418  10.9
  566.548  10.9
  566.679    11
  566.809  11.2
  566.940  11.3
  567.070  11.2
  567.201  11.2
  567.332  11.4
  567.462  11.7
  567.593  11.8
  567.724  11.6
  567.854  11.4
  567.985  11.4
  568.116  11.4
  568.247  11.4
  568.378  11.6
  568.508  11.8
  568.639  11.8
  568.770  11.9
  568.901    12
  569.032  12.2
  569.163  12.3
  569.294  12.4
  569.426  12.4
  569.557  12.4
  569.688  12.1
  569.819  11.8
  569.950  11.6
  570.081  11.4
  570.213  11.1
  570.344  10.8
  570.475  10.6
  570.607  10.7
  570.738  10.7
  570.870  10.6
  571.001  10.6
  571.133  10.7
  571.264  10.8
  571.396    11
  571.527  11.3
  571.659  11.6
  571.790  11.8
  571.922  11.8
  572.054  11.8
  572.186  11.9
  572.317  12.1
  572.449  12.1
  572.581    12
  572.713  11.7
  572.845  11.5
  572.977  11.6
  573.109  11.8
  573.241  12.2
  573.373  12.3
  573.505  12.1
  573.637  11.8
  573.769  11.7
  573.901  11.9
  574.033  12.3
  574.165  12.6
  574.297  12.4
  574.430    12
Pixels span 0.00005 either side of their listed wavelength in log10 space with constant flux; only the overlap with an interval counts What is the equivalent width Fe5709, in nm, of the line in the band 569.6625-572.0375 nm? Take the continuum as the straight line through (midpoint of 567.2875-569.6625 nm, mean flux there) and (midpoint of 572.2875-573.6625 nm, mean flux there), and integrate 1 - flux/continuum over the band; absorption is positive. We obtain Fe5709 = 0.143 nm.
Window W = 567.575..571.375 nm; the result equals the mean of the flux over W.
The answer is 11.5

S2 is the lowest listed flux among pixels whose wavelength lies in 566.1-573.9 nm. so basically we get 10.3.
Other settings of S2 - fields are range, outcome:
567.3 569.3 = 11.4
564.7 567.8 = 10.1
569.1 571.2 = 10.6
